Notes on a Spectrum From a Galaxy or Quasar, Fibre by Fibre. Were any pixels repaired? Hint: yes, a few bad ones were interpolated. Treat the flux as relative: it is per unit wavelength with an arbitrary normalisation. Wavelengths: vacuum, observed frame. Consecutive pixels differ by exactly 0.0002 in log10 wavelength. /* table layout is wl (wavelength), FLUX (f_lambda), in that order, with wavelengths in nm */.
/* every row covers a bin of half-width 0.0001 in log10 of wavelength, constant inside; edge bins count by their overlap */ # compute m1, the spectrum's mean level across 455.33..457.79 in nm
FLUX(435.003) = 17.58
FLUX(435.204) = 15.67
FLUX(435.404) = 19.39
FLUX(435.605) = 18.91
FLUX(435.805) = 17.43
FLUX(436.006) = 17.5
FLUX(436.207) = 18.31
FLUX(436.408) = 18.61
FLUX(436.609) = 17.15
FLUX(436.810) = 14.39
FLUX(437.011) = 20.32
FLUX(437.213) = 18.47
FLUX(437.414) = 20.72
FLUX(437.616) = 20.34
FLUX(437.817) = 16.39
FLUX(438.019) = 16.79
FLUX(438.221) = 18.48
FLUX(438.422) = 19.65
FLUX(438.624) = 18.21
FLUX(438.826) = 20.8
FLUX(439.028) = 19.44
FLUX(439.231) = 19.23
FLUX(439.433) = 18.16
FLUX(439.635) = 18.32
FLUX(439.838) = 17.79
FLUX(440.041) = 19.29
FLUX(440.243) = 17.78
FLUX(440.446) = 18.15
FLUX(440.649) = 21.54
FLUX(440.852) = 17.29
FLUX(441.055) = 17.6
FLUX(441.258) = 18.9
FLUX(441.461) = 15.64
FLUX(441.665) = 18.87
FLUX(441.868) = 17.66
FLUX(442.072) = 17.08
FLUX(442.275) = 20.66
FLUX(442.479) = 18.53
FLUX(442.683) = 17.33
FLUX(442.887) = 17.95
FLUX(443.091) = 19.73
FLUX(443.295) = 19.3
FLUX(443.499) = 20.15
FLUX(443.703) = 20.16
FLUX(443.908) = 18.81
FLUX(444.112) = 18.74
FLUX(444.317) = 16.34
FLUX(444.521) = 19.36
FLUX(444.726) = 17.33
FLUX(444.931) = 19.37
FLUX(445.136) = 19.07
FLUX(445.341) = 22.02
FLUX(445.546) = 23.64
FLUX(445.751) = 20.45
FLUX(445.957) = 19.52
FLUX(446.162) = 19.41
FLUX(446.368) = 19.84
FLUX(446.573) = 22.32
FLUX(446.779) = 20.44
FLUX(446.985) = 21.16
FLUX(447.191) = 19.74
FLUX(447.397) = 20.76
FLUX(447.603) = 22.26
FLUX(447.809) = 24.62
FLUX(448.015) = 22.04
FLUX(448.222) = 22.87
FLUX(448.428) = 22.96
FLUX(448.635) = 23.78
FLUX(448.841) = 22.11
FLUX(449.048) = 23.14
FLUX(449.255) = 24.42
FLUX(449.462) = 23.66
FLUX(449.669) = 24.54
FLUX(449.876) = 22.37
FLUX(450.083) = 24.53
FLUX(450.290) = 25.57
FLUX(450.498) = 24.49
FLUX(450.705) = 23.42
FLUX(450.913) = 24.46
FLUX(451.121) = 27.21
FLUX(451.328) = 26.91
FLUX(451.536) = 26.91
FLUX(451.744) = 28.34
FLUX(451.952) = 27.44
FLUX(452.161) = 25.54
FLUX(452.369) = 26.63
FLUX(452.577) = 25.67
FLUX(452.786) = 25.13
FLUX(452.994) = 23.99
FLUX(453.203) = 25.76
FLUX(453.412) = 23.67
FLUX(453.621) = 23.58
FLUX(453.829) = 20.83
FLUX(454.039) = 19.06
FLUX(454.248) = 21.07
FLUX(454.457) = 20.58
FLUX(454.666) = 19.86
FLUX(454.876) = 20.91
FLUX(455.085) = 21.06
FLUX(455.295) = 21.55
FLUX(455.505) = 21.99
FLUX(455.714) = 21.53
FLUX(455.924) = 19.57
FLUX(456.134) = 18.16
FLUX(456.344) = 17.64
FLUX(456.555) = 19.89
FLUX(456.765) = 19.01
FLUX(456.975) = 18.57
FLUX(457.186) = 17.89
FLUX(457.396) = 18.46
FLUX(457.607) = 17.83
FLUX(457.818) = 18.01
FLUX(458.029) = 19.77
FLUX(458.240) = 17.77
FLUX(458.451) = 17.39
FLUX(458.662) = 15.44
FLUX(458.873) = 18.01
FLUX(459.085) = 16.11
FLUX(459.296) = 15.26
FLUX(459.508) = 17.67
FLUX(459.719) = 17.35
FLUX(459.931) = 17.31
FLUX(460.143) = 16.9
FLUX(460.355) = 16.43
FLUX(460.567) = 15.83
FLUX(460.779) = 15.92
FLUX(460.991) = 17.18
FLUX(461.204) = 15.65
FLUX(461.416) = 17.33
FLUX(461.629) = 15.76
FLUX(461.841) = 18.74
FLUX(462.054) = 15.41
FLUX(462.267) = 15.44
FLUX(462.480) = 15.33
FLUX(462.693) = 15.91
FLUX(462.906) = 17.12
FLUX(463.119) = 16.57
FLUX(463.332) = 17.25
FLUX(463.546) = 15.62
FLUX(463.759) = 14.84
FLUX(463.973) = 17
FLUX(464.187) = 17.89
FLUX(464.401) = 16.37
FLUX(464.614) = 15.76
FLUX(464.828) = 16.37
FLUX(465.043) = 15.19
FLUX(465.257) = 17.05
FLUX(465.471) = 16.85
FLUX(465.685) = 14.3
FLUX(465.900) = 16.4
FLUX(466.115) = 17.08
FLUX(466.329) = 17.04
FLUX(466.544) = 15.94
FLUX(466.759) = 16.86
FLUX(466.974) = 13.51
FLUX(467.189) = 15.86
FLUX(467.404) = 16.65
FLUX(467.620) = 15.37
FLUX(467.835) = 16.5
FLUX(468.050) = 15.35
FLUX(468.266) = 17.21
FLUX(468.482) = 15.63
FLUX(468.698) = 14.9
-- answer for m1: 19.2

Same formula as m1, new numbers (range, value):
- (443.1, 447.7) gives 20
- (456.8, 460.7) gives 17.4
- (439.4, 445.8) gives 18.8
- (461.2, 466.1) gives 16.3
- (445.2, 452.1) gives 23.3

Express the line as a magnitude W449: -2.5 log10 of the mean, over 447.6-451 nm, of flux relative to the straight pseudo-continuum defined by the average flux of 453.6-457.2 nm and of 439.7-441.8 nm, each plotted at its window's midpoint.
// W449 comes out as -0.22 mag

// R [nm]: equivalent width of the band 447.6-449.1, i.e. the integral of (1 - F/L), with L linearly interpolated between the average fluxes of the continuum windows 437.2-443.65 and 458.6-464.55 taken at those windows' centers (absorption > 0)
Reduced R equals -0.44 nm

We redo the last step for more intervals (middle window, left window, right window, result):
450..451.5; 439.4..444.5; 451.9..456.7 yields -0.30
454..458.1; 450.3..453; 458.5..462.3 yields 0.30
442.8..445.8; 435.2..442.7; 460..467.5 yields -0.26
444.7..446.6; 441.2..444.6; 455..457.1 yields -0.15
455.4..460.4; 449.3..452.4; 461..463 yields 0.40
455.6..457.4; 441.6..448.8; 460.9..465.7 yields -0.13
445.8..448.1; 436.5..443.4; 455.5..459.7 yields -0.34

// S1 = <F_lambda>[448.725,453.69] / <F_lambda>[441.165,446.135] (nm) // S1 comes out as 1.31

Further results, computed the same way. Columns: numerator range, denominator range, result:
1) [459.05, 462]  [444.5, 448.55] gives 0.79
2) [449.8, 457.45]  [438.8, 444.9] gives 1.22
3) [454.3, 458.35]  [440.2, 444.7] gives 1.05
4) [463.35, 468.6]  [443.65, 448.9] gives 0.78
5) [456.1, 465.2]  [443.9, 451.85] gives 0.76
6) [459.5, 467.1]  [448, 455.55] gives 0.69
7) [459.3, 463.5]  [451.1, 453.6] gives 0.64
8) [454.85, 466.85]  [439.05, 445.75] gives 0.92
